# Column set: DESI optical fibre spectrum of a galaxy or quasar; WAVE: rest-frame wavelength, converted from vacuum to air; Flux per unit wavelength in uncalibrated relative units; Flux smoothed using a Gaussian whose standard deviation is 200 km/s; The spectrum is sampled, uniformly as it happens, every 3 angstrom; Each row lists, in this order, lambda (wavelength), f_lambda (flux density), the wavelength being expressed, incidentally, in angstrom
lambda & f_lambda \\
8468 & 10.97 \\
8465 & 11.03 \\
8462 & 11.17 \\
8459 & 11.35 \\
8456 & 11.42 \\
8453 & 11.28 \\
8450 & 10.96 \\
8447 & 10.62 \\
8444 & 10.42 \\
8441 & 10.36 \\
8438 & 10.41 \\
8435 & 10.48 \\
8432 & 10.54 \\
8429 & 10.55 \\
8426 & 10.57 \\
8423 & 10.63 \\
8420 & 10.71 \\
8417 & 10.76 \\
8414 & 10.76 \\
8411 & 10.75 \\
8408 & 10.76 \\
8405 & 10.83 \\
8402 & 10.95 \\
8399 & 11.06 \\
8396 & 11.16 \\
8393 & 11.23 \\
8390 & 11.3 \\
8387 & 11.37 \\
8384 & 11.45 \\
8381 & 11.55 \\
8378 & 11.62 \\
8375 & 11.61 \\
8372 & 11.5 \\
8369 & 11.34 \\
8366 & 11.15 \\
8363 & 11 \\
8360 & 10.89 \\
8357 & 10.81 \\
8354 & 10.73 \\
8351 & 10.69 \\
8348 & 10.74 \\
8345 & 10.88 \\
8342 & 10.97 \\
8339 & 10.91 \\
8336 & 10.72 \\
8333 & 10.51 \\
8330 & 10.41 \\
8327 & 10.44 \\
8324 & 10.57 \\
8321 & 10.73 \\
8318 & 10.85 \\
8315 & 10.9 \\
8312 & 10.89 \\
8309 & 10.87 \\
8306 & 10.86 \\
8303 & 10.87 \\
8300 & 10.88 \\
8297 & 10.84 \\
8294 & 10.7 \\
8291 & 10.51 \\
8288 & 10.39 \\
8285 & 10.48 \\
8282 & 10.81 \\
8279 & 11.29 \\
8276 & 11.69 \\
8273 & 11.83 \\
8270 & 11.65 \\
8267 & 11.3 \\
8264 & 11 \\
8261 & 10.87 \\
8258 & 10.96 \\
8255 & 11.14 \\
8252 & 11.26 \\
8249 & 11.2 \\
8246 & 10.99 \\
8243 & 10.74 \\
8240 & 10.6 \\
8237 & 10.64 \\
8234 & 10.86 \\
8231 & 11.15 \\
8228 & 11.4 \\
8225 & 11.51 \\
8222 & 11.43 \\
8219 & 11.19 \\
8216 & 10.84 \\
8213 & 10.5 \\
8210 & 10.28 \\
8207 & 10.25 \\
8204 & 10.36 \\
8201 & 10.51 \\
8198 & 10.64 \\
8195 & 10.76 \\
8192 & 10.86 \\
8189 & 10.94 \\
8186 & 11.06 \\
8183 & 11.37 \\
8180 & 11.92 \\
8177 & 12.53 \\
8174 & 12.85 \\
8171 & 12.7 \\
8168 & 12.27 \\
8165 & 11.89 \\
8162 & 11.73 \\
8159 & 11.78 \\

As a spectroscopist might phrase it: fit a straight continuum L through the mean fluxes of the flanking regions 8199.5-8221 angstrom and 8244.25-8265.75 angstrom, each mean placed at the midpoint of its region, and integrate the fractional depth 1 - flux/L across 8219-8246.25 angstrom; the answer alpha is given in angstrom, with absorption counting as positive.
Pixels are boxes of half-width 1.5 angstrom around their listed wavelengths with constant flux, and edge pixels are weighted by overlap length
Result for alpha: -0.6 angstrom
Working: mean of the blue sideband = 10.6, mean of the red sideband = 11.1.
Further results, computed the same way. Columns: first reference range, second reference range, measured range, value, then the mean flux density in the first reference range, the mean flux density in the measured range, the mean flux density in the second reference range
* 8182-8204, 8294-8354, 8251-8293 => -1.1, 10.8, 11.1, 10.8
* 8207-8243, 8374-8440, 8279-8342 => 1.1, 10.9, 10.7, 10.9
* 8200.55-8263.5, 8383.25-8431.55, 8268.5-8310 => -0.3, 10.9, 11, 10.9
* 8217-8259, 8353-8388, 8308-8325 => 0.6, 11.1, 10.8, 11.3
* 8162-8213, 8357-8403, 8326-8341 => 0.9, 11.3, 10.6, 11.3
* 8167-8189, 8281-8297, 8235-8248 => 0.5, 12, 10.8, 10.6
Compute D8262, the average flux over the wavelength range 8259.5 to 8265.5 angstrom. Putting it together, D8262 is 10.9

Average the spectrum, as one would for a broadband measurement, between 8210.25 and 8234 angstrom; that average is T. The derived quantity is 11.1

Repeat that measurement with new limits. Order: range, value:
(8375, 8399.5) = 11.4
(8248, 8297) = 11.1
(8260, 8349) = 10.9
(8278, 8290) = 10.7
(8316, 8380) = 10.9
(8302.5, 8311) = 10.9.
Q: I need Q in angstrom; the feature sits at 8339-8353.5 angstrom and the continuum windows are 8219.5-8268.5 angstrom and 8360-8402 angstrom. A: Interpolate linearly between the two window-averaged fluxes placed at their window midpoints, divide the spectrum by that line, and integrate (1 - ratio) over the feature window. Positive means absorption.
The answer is 0.5 angstrom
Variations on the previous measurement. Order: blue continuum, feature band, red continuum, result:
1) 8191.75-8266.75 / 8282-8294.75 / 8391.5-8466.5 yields 0.38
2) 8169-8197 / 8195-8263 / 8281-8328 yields 2.56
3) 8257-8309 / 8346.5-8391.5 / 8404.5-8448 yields -1.78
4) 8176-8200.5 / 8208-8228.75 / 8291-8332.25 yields 0.19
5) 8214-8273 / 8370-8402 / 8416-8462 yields -1.52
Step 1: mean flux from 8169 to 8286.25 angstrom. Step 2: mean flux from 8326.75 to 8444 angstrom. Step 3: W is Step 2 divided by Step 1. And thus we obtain 0.98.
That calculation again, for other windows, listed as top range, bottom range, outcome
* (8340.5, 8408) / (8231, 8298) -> 1.01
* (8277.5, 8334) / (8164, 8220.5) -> 0.95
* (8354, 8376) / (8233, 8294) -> 1.01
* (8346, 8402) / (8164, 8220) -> 0.99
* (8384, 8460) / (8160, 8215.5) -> 0.96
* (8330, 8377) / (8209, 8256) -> 1.00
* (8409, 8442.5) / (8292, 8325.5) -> 0.98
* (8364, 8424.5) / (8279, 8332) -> 1.04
